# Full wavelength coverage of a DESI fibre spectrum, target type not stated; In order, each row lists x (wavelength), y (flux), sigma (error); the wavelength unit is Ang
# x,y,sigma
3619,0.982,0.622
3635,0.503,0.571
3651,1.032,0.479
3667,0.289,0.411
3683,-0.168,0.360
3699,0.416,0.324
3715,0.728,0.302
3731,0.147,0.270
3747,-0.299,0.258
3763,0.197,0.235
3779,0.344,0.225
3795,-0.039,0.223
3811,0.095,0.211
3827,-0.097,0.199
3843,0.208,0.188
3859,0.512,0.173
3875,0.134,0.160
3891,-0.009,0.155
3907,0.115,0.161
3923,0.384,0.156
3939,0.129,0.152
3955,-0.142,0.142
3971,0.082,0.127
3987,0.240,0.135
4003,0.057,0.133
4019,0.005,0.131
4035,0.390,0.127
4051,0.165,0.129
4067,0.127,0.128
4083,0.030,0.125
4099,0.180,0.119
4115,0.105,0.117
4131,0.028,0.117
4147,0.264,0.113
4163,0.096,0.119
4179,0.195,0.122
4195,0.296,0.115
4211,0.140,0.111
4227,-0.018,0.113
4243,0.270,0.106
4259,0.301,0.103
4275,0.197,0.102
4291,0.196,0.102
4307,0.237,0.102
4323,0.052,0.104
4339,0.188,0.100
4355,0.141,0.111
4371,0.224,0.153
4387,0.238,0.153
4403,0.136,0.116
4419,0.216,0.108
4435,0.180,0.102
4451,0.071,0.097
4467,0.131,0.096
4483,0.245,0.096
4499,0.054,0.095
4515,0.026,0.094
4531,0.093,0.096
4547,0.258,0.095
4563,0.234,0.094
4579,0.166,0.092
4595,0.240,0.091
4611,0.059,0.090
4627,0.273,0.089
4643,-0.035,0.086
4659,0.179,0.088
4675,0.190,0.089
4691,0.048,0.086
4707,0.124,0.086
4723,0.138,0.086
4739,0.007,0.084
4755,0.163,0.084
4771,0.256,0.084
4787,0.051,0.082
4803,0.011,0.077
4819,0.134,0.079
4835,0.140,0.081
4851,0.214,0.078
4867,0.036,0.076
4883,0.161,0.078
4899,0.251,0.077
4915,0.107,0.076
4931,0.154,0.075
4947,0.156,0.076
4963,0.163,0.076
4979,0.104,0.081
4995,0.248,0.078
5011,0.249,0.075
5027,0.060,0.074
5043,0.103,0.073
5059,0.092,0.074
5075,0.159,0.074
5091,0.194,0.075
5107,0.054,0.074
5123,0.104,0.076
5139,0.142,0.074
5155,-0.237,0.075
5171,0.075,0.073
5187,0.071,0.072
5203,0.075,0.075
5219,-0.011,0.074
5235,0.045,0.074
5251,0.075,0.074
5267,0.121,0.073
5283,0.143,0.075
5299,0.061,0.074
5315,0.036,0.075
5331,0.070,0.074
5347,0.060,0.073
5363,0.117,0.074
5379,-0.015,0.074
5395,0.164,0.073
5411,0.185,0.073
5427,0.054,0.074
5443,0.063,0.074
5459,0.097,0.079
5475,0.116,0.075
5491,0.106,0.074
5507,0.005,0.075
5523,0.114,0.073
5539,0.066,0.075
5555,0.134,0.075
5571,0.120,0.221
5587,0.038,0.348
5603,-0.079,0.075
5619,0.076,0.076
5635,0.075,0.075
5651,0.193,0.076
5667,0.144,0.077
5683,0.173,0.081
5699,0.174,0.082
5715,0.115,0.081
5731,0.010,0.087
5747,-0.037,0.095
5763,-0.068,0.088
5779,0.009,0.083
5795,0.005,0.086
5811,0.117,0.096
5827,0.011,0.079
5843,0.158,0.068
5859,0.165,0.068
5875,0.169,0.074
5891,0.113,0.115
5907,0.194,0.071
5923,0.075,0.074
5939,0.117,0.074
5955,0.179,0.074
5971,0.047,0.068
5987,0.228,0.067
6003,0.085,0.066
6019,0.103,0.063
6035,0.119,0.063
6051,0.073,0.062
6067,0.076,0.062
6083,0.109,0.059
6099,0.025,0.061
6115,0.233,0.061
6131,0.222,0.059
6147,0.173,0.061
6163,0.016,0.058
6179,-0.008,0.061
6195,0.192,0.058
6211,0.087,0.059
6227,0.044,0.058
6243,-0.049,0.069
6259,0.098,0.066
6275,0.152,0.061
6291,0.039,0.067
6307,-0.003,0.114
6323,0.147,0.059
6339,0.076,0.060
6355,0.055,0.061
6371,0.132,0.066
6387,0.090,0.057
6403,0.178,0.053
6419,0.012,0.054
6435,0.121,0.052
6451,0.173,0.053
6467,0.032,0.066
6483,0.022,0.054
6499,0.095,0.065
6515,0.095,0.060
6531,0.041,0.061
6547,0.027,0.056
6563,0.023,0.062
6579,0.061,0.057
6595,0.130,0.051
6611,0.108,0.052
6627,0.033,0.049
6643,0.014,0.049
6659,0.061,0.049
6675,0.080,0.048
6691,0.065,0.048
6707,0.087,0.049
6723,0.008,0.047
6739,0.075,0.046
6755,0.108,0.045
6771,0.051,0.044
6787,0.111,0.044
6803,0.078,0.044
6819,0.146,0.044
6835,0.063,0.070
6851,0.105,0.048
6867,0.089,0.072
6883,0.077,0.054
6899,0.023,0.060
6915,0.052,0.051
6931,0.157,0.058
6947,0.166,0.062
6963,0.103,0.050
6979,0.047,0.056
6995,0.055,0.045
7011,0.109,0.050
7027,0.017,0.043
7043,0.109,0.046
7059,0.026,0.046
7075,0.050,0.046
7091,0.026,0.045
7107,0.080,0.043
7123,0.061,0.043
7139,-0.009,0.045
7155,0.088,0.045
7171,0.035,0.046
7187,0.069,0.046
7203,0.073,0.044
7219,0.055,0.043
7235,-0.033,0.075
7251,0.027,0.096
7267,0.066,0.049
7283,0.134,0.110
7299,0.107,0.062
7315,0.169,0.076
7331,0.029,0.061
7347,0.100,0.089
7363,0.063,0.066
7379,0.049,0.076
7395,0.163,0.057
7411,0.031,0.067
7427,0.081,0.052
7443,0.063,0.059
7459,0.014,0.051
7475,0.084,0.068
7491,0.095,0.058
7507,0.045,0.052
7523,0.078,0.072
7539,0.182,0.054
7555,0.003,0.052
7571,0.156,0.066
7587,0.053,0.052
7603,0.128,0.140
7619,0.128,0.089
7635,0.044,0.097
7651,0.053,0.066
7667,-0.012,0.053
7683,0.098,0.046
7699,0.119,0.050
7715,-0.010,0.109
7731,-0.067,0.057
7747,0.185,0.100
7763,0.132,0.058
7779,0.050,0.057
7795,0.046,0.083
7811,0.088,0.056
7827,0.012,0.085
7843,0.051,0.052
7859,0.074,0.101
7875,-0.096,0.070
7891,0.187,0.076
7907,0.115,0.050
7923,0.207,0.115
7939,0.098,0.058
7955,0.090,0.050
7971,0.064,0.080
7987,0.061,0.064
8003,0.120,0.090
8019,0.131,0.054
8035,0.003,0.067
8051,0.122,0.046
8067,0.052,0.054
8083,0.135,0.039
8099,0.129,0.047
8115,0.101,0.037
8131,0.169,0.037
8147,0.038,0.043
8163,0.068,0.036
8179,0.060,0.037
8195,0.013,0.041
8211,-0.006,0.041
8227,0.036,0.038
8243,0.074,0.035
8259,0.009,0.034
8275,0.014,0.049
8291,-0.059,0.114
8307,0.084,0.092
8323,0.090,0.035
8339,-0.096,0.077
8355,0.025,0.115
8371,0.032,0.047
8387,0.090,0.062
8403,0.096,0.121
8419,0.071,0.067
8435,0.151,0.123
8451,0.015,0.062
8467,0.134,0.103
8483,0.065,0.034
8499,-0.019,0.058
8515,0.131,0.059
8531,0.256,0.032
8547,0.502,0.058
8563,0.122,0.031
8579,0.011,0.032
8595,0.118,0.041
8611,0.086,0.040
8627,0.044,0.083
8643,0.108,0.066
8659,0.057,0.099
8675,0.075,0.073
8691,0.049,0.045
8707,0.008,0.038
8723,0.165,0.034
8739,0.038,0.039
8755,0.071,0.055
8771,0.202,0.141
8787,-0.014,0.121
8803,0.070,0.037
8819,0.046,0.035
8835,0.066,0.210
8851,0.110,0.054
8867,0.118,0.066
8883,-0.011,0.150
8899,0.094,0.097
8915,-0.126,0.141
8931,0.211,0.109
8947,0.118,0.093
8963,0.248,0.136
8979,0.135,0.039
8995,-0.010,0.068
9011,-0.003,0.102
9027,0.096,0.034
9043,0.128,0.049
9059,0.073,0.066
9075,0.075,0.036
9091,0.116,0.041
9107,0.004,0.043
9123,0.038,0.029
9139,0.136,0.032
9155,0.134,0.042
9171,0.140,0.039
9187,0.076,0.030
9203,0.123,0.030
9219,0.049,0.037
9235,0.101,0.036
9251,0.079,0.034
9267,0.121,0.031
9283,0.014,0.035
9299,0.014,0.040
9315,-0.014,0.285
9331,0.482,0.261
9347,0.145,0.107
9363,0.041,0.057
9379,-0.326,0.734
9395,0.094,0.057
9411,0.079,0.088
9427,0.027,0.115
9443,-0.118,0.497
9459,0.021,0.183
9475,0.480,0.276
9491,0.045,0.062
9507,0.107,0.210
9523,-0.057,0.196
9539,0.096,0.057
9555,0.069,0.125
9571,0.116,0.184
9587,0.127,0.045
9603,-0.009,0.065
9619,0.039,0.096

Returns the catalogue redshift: 1.291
